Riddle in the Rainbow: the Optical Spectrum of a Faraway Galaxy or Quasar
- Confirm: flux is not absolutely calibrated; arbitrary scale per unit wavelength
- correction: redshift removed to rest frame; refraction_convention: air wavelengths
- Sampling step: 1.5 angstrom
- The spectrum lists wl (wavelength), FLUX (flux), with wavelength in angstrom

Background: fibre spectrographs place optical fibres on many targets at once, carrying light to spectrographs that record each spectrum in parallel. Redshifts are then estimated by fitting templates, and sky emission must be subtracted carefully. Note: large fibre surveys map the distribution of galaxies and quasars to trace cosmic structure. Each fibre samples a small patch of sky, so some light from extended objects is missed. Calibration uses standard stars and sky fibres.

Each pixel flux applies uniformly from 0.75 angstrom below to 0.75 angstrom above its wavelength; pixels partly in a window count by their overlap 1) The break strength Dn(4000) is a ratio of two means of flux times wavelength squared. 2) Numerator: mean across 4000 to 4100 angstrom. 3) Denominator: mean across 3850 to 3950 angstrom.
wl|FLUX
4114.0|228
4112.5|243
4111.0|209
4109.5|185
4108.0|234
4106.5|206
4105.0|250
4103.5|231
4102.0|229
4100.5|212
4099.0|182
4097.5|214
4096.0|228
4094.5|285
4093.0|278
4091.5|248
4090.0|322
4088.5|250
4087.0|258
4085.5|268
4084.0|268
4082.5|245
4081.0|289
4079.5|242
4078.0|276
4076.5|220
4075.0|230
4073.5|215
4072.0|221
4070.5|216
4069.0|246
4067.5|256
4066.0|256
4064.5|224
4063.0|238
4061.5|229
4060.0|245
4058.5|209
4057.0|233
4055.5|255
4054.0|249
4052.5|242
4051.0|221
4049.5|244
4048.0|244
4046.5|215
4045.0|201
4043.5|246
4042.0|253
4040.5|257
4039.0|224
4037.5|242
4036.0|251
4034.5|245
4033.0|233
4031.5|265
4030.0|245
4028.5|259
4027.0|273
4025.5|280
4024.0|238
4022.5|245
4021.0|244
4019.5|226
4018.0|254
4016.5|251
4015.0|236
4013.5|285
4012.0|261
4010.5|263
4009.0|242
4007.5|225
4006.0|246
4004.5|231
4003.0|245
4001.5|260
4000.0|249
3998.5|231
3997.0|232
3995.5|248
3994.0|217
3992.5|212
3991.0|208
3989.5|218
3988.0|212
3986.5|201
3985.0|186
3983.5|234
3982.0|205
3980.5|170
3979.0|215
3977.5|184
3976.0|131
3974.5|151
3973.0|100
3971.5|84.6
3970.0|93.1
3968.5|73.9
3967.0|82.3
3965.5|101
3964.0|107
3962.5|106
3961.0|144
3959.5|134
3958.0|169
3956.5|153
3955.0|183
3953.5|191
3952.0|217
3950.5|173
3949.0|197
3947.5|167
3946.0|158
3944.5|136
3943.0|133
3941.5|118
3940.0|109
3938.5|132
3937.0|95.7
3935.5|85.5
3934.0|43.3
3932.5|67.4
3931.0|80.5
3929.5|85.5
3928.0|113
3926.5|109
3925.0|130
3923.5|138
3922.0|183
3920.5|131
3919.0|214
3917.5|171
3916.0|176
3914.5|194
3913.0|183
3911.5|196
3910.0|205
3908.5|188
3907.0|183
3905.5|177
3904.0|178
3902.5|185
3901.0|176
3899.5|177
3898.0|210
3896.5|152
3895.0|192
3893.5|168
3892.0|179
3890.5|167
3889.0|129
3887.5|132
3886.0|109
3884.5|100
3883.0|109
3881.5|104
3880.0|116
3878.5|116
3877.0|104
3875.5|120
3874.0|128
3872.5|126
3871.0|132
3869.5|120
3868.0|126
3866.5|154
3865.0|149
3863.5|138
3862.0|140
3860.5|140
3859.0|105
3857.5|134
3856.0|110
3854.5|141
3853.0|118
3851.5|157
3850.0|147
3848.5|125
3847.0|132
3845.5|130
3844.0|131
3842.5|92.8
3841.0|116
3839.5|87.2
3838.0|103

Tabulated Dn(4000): 1.87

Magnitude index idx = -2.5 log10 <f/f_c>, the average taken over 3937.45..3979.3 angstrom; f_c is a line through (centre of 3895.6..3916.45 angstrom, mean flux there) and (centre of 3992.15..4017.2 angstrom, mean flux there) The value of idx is 0.47 mag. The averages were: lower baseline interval 184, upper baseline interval 244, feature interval 140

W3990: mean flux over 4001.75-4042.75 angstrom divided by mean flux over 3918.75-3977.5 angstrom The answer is 1.93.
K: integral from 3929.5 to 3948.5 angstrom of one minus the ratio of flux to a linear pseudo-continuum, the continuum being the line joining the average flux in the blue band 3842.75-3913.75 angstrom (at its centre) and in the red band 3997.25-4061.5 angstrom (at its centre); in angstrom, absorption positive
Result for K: 7.7 angstrom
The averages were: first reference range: 145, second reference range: 244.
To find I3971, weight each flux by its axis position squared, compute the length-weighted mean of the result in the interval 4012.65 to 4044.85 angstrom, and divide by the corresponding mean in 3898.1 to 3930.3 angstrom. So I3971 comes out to 1.58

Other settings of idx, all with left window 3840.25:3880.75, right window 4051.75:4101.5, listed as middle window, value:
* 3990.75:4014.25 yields -0.183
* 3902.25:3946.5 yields 0.126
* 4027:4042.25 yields -0.126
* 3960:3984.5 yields 0.349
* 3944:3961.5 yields 0.049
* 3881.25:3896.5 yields 0.021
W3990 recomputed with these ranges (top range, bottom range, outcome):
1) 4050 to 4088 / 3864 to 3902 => 1.73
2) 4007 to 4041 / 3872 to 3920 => 1.58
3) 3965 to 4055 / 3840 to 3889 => 1.75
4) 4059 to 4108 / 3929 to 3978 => 1.91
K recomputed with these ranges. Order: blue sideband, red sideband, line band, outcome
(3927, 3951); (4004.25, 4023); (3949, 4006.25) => 2.1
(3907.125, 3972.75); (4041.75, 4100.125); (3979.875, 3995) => -2.7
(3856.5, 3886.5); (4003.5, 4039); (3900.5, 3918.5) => -3.4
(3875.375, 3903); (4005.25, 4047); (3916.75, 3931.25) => 2.8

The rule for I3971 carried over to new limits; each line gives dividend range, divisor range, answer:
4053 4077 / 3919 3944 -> 2.22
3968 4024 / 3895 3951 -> 1.46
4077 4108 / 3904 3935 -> 1.82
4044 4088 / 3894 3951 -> 1.71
